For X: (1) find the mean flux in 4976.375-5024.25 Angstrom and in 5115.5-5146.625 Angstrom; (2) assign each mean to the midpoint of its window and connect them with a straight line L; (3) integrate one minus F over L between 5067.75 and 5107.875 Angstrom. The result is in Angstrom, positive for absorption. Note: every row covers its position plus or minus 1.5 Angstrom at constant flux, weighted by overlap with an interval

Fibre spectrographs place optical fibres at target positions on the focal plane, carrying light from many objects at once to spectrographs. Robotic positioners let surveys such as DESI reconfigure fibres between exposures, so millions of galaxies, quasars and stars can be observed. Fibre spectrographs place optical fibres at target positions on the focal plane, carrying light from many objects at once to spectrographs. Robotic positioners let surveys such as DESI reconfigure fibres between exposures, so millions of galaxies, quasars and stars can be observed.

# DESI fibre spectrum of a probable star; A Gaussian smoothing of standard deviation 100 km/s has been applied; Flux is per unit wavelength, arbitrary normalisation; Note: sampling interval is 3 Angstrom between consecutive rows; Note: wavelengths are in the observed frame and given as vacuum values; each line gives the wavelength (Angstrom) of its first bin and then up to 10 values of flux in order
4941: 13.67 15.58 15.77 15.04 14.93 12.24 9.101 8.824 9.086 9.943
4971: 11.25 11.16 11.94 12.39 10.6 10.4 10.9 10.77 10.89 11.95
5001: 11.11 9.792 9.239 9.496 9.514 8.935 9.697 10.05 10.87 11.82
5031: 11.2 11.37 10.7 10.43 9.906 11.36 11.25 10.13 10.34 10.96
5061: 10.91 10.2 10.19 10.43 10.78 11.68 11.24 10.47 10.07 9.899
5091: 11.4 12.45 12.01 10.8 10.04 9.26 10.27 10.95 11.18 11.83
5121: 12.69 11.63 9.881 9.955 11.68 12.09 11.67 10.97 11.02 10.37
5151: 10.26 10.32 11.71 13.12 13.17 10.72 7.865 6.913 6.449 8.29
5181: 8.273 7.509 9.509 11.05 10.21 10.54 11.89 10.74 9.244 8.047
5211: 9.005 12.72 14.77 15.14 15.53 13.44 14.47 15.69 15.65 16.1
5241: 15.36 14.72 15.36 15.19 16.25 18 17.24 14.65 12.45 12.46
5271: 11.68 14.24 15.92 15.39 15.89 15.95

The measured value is 0.9 Angstrom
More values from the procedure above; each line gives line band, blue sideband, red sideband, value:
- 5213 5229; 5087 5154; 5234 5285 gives -0.48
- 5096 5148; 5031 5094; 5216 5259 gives 5.55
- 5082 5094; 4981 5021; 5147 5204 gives -0.72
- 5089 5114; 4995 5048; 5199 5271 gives 1.84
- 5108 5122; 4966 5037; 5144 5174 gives -1.14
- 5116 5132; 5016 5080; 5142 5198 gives -1.59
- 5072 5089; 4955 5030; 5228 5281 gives 1.83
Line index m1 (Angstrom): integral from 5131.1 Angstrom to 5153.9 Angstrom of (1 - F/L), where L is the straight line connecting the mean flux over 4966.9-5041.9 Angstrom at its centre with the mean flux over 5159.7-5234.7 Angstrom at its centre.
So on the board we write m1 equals -0.4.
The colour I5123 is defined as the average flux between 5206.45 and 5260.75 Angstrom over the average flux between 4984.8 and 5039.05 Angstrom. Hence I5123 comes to 1.4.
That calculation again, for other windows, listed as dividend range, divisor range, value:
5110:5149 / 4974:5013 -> 1.04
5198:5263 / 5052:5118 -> 1.31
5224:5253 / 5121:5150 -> 1.37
